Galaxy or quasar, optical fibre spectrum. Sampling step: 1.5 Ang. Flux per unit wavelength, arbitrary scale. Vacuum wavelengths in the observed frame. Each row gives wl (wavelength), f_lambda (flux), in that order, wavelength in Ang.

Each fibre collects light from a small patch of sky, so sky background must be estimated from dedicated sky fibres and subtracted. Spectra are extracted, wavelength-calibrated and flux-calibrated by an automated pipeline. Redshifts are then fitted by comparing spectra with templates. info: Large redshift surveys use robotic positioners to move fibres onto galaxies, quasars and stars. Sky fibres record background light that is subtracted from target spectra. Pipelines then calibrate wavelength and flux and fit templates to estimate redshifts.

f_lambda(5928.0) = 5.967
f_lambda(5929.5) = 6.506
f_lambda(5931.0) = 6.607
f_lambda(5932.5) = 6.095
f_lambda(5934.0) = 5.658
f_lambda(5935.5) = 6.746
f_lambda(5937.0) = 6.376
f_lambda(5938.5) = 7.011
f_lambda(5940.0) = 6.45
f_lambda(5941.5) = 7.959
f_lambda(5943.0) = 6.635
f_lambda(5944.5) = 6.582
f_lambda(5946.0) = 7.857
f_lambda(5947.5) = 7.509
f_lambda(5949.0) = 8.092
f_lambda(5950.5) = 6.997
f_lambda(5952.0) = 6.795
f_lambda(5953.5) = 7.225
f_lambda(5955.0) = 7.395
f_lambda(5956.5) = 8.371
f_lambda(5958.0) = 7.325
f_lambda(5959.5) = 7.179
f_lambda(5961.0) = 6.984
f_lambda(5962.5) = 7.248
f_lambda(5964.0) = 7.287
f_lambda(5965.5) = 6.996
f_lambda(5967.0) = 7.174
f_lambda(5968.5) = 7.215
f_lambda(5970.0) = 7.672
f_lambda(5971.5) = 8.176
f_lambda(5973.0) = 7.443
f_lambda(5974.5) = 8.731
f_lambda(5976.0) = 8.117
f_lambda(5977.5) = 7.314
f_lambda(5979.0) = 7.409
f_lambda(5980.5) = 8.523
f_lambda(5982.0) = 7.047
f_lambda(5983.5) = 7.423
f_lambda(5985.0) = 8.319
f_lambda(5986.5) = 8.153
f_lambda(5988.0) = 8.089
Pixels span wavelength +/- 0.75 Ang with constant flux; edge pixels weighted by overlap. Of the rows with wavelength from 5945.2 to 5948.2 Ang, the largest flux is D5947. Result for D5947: 7.857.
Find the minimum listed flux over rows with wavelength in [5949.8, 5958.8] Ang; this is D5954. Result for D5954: 6.795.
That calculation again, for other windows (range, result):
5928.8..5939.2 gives 5.658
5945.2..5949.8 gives 7.509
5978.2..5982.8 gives 7.047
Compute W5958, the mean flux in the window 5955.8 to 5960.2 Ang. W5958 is 7.62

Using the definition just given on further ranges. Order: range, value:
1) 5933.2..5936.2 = 6.19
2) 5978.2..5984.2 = 7.6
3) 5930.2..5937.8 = 6.3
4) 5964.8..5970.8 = 7.27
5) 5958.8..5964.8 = 7.17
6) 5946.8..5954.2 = 7.32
